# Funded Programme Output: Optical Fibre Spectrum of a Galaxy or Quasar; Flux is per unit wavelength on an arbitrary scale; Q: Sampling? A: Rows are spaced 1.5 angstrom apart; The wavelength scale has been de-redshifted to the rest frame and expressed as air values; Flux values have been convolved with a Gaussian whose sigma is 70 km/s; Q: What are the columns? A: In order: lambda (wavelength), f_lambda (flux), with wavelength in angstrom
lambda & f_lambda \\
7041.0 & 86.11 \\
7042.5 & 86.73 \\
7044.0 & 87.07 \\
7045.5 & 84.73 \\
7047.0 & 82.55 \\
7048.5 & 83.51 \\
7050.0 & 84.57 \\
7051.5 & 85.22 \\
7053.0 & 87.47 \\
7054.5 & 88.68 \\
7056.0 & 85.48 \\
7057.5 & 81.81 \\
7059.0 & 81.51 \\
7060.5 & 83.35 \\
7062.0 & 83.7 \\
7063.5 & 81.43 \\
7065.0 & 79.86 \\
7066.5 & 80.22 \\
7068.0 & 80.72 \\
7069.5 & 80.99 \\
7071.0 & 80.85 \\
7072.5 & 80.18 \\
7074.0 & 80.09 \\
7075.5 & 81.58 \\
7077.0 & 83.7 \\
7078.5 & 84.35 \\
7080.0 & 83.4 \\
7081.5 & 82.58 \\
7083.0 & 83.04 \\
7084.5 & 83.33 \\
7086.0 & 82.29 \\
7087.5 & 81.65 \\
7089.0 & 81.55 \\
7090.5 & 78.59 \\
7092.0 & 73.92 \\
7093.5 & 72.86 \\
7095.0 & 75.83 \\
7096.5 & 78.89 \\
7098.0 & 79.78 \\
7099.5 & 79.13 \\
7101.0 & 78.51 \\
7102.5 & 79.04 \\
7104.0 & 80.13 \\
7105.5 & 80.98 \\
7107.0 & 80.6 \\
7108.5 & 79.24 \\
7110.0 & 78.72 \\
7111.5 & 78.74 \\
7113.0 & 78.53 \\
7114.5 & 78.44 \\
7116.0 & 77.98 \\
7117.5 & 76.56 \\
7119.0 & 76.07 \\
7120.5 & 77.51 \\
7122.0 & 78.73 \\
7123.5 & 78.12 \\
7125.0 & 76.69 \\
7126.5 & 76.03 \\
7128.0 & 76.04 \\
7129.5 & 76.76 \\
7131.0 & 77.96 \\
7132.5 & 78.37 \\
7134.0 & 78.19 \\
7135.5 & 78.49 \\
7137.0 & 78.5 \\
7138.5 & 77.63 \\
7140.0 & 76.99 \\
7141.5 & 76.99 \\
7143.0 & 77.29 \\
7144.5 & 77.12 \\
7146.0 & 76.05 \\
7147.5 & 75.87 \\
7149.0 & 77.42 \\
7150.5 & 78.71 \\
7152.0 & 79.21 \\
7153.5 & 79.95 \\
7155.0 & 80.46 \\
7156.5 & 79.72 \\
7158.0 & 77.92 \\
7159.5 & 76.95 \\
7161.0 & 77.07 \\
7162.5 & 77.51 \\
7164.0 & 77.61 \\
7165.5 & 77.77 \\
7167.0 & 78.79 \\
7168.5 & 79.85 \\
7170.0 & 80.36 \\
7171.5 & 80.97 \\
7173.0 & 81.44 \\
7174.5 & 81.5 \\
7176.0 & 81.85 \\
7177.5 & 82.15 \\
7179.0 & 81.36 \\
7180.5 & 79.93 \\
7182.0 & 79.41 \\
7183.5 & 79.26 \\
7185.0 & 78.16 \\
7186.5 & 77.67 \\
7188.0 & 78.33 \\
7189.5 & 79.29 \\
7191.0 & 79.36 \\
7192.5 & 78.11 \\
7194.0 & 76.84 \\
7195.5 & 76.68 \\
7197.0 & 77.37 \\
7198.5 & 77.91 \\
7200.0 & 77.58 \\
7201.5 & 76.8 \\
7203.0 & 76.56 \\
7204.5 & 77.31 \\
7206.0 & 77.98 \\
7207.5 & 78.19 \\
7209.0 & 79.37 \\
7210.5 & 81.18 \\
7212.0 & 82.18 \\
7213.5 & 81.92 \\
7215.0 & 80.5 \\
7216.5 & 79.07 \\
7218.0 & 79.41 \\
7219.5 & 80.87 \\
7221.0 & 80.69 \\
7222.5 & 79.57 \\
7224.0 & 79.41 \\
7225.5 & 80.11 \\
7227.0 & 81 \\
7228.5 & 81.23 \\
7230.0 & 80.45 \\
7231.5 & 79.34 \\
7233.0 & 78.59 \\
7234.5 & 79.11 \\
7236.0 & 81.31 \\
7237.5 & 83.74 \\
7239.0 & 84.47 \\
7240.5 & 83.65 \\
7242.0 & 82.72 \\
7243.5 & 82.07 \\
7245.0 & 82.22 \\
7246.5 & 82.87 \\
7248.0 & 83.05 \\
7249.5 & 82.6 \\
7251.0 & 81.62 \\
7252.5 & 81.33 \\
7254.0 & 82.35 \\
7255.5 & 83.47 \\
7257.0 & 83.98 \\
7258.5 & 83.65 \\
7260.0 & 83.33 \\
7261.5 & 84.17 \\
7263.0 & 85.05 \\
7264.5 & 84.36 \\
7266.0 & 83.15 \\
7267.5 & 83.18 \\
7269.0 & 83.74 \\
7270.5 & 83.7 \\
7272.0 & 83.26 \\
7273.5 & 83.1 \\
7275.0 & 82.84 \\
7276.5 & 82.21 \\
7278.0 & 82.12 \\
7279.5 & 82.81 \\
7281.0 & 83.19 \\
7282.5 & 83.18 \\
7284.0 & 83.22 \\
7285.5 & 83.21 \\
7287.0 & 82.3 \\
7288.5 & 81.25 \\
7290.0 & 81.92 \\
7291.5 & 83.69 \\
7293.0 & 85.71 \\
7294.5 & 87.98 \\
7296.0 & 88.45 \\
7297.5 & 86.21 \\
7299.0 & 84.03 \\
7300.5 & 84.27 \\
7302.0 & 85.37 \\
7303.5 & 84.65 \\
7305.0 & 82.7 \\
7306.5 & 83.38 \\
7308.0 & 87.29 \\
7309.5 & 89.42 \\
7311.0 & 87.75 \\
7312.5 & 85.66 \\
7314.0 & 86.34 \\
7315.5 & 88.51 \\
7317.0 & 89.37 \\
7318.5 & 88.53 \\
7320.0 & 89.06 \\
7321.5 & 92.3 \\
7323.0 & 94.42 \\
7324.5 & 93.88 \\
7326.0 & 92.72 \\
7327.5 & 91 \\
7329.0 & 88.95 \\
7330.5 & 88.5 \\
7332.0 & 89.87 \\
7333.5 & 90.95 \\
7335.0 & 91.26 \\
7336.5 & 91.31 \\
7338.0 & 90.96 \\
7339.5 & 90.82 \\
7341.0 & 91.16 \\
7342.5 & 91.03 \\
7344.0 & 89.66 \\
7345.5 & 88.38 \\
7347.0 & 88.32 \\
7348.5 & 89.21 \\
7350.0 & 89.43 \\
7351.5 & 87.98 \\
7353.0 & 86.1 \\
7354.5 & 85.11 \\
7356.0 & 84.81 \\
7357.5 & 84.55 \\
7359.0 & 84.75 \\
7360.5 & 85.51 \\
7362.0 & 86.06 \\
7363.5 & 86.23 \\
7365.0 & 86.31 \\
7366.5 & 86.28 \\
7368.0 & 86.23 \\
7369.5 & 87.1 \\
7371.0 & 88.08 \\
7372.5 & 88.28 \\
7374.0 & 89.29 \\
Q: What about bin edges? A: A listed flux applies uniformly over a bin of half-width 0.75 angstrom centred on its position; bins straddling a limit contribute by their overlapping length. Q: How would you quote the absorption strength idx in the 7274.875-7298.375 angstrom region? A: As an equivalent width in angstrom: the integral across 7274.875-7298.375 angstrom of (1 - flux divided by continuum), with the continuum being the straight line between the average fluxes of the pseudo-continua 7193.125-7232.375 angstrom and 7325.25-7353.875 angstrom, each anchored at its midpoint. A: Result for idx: 0.4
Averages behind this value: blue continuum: 79.2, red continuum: 89.9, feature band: 83.8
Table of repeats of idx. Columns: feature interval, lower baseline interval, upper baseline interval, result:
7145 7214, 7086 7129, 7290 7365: 2.2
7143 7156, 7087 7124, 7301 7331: 0.4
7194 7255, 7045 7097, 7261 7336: 3.2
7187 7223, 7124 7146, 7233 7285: 0.7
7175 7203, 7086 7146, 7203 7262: 0.4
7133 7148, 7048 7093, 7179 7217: 0.6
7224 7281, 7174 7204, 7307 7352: 0.9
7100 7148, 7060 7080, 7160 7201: 1.5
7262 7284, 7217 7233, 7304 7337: 0.4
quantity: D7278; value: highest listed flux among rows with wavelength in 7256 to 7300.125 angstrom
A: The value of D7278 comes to 88.45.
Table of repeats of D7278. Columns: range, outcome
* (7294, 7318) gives 89.42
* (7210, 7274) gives 85.05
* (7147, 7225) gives 82.18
